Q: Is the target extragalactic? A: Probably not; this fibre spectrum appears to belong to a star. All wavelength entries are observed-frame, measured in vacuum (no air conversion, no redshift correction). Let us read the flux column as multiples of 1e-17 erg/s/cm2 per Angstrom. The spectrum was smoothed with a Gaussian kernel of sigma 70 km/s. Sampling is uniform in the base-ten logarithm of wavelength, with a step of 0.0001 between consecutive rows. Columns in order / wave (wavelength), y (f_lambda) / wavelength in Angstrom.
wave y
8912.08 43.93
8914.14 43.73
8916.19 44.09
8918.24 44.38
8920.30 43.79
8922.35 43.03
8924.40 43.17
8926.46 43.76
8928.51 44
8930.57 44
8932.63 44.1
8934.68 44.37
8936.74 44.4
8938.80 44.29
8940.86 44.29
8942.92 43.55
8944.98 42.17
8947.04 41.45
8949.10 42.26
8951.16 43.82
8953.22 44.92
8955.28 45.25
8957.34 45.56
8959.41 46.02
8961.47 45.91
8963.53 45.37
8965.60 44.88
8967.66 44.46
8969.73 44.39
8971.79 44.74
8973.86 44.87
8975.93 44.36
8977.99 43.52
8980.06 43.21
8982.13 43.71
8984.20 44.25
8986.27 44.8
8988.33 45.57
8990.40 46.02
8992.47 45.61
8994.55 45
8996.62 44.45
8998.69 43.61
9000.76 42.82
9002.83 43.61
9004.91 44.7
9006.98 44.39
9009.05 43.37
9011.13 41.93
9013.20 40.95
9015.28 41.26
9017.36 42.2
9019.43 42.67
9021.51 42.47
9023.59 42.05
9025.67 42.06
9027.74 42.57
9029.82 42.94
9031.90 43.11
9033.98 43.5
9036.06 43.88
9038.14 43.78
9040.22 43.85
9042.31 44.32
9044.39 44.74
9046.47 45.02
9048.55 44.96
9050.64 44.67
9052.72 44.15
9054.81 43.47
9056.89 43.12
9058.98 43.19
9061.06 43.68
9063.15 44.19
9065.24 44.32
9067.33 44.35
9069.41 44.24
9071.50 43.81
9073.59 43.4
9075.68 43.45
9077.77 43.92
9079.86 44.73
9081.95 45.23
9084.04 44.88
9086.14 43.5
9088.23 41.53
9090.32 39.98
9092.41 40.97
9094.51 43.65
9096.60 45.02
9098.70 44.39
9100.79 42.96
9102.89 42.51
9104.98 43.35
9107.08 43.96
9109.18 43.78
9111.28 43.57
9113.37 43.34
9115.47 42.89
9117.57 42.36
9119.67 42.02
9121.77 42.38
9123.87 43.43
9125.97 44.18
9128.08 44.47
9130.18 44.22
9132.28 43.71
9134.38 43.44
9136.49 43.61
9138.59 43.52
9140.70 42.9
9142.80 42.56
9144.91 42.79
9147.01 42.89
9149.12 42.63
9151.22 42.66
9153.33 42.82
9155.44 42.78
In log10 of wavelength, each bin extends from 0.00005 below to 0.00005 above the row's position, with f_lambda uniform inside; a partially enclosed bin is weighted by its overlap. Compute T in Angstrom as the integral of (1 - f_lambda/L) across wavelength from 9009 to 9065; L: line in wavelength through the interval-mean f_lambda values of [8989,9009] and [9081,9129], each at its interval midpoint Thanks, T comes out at 0.9 Angstrom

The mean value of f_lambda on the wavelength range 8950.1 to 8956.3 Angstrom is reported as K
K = 44.7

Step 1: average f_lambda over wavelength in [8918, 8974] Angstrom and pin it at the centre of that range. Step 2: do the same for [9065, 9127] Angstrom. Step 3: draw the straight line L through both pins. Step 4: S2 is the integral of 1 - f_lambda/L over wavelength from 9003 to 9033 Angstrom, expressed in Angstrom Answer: 0.79 Angstrom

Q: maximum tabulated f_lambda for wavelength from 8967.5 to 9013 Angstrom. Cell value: 46.02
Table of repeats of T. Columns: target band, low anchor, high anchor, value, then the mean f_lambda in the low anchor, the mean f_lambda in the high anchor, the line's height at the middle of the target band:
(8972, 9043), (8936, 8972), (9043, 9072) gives 1.04 Angstrom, 44.3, 44.2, 44.2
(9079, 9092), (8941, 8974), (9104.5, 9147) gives 0.11 Angstrom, 44.3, 43.3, 43.6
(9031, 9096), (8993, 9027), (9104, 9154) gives -0.95 Angstrom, 43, 43.2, 43.1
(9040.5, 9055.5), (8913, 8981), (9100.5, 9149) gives -0.29 Angstrom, 44.1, 43.2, 43.6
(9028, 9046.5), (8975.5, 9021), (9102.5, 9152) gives -0.09 Angstrom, 43.7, 43.2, 43.6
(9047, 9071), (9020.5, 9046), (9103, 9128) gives -0.42 Angstrom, 43.3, 43.2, 43.3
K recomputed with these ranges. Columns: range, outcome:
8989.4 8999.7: 44.9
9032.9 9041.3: 43.7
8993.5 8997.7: 44.6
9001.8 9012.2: 43.6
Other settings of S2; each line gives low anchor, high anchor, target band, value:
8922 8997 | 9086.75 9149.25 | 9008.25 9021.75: 0.6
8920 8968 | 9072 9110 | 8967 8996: -0.4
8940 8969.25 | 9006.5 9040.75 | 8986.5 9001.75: -0.5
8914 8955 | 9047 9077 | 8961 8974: -0.3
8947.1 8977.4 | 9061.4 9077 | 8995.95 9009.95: 0.2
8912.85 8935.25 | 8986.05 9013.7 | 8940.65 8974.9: -0.3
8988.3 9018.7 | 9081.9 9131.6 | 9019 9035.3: 0.3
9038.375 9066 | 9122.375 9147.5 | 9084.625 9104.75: 0.5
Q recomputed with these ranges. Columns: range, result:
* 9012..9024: 42.67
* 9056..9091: 45.23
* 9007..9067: 45.02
